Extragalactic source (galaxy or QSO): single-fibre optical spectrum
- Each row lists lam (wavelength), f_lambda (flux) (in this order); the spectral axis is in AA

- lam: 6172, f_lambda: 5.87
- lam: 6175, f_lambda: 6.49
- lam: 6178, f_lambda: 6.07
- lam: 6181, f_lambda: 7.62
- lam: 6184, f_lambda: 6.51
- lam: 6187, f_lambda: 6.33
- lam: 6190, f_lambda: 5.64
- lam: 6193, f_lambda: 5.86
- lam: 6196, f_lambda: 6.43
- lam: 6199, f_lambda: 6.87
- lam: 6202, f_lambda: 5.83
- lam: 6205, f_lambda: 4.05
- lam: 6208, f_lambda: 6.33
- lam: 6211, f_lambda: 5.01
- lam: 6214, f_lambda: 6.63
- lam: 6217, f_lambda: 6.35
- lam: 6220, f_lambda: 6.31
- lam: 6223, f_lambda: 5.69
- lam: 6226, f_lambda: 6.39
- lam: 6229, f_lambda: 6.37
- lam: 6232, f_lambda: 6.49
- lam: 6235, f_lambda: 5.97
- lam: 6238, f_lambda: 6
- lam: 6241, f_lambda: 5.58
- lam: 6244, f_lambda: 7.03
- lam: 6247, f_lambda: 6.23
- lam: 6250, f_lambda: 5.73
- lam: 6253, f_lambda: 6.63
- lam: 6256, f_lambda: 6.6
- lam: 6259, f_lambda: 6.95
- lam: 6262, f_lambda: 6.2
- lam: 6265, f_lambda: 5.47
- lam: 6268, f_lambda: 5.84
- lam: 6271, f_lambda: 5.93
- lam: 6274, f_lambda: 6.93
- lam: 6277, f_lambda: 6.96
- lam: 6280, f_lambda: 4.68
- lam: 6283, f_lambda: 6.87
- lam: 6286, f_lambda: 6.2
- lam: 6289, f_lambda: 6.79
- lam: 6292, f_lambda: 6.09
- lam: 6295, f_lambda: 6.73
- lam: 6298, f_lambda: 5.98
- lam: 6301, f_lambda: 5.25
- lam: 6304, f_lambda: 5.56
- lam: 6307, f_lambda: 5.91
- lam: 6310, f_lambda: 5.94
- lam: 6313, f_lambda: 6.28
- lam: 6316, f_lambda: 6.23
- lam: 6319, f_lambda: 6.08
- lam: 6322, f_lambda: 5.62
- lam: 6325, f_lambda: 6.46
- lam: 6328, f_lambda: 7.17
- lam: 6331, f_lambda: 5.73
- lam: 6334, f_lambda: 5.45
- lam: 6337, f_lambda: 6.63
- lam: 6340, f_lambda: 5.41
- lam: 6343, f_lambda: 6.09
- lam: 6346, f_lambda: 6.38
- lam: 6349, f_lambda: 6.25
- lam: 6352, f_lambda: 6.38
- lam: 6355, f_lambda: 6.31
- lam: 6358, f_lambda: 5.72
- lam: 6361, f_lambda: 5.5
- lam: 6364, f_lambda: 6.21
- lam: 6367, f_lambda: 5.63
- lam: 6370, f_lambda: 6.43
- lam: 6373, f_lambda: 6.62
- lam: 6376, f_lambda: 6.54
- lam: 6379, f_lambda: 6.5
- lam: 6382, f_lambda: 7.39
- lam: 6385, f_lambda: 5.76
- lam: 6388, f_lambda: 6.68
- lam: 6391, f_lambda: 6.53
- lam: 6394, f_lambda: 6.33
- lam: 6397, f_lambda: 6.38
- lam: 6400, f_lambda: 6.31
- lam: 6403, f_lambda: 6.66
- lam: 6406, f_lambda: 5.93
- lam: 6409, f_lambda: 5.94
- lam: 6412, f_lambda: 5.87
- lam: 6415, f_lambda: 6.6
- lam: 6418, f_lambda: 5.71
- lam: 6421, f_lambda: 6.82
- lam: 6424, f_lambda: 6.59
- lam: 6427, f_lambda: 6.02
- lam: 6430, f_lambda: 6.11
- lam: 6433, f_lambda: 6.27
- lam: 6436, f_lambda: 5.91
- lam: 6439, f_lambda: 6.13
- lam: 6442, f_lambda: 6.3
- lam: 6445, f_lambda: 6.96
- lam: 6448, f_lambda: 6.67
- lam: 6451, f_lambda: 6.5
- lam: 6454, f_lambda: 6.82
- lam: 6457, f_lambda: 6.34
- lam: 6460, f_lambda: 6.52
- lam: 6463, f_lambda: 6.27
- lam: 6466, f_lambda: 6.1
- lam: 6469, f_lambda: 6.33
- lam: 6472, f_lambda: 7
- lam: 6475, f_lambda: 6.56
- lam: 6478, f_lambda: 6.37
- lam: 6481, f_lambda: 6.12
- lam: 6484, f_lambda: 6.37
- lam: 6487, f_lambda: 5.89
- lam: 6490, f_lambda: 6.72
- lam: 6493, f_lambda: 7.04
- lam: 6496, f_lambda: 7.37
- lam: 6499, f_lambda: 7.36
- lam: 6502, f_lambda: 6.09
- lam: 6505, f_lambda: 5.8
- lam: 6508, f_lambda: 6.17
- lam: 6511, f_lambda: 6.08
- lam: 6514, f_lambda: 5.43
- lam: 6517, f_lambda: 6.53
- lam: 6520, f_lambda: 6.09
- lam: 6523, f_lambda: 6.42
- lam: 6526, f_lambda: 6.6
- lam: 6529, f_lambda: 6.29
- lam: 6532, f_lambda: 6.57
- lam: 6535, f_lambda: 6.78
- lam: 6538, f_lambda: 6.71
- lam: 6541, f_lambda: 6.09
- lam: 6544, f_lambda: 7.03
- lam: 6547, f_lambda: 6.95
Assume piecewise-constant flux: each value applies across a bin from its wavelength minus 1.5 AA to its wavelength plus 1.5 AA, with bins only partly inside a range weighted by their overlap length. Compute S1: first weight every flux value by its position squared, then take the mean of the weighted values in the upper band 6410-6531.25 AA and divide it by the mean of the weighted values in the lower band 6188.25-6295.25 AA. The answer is 1.11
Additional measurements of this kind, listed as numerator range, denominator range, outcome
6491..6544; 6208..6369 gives 1.13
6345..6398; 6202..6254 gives 1.09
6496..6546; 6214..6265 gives 1.12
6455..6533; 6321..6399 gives 1.07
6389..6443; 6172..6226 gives 1.09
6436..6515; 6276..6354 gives 1.11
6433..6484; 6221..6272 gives 1.11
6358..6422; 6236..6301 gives 1.05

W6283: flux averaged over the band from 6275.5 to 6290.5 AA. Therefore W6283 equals 6.3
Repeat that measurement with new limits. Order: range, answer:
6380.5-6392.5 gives 6.59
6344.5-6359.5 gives 6.21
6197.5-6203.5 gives 6.35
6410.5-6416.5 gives 6.23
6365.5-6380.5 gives 6.34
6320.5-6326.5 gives 6.04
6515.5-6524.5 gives 6.35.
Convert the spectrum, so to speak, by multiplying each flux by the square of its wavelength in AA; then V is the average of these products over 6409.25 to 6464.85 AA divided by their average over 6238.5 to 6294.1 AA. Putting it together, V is 1.07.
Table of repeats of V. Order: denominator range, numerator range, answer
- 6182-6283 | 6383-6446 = 1.08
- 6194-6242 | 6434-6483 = 1.15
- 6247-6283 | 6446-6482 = 1.11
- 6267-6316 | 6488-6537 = 1.13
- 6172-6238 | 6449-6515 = 1.14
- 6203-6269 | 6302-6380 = 1.04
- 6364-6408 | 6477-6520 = 1.03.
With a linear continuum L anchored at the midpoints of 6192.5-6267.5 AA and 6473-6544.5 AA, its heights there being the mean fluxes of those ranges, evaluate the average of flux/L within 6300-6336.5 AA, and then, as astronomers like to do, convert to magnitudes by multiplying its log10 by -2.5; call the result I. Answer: 0.04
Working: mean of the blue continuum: 6.12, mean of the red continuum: 6.43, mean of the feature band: 6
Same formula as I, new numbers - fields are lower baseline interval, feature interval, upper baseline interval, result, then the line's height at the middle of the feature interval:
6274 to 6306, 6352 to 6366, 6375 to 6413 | 0.06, 6.3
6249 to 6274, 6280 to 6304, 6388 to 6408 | 0.02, 6.26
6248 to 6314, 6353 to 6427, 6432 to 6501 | 0.01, 6.37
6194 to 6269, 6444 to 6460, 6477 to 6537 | -0.05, 6.35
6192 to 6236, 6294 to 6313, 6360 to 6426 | 0.05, 6.18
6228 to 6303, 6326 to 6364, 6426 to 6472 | 0.03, 6.28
